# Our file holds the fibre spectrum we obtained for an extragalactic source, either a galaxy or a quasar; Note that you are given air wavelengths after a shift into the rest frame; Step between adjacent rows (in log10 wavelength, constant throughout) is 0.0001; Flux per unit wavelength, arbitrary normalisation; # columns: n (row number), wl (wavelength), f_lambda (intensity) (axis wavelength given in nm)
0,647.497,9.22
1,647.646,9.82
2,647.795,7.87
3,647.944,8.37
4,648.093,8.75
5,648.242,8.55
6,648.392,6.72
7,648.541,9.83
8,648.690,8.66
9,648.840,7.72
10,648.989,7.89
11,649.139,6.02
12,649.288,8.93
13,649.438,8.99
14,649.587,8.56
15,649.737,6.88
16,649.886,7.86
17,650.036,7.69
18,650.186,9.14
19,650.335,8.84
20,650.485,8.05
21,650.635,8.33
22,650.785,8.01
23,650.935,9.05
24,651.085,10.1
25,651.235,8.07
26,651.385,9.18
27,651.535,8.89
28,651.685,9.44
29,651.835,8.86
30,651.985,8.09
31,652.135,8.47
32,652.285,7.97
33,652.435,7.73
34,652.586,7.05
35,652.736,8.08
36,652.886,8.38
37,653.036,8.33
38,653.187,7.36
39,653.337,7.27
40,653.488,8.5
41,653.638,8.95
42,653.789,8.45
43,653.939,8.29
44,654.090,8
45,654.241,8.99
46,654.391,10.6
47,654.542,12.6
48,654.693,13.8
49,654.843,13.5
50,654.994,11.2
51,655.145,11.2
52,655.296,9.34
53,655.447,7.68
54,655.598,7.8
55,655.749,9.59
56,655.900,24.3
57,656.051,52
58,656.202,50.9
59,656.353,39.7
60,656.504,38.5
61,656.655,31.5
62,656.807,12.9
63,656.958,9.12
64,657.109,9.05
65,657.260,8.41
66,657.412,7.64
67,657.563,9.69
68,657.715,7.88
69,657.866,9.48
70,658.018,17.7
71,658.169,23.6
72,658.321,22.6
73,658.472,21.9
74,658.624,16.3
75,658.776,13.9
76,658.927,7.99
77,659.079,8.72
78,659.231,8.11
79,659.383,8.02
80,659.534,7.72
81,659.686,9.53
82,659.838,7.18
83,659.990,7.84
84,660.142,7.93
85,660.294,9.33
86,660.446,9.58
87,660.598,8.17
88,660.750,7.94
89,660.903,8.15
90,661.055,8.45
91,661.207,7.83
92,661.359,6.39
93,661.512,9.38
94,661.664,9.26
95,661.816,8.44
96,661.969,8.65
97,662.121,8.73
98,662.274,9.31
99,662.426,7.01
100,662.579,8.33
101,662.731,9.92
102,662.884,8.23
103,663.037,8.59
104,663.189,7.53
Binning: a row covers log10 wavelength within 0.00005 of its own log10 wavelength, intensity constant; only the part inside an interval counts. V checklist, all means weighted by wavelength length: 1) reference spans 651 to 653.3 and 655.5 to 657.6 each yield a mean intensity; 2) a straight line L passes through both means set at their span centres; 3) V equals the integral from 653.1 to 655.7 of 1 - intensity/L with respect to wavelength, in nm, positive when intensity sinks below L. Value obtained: 0.97 nm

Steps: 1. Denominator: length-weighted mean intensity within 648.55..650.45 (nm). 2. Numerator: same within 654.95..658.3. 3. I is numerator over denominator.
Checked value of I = 2.3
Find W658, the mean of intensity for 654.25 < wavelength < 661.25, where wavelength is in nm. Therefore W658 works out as 14.5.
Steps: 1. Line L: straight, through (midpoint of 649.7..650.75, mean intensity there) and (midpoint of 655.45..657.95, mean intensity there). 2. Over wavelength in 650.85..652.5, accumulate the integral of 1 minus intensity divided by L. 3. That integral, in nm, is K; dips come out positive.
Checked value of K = 0.31 nm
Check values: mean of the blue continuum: 8.15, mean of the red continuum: 20.1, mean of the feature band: 8.72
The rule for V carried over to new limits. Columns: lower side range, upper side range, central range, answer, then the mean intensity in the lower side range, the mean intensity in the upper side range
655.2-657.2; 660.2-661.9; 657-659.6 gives 0.67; 23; 8.44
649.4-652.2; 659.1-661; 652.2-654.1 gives 0.10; 8.55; 8.31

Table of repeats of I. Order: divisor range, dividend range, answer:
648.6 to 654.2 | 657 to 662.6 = 1.23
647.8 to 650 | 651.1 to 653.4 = 1.02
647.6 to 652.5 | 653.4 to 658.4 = 1.92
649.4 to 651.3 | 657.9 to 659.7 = 1.65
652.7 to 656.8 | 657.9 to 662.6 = 0.65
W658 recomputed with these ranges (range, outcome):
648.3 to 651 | 8.17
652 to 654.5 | 8.33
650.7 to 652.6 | 8.58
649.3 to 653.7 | 8.36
